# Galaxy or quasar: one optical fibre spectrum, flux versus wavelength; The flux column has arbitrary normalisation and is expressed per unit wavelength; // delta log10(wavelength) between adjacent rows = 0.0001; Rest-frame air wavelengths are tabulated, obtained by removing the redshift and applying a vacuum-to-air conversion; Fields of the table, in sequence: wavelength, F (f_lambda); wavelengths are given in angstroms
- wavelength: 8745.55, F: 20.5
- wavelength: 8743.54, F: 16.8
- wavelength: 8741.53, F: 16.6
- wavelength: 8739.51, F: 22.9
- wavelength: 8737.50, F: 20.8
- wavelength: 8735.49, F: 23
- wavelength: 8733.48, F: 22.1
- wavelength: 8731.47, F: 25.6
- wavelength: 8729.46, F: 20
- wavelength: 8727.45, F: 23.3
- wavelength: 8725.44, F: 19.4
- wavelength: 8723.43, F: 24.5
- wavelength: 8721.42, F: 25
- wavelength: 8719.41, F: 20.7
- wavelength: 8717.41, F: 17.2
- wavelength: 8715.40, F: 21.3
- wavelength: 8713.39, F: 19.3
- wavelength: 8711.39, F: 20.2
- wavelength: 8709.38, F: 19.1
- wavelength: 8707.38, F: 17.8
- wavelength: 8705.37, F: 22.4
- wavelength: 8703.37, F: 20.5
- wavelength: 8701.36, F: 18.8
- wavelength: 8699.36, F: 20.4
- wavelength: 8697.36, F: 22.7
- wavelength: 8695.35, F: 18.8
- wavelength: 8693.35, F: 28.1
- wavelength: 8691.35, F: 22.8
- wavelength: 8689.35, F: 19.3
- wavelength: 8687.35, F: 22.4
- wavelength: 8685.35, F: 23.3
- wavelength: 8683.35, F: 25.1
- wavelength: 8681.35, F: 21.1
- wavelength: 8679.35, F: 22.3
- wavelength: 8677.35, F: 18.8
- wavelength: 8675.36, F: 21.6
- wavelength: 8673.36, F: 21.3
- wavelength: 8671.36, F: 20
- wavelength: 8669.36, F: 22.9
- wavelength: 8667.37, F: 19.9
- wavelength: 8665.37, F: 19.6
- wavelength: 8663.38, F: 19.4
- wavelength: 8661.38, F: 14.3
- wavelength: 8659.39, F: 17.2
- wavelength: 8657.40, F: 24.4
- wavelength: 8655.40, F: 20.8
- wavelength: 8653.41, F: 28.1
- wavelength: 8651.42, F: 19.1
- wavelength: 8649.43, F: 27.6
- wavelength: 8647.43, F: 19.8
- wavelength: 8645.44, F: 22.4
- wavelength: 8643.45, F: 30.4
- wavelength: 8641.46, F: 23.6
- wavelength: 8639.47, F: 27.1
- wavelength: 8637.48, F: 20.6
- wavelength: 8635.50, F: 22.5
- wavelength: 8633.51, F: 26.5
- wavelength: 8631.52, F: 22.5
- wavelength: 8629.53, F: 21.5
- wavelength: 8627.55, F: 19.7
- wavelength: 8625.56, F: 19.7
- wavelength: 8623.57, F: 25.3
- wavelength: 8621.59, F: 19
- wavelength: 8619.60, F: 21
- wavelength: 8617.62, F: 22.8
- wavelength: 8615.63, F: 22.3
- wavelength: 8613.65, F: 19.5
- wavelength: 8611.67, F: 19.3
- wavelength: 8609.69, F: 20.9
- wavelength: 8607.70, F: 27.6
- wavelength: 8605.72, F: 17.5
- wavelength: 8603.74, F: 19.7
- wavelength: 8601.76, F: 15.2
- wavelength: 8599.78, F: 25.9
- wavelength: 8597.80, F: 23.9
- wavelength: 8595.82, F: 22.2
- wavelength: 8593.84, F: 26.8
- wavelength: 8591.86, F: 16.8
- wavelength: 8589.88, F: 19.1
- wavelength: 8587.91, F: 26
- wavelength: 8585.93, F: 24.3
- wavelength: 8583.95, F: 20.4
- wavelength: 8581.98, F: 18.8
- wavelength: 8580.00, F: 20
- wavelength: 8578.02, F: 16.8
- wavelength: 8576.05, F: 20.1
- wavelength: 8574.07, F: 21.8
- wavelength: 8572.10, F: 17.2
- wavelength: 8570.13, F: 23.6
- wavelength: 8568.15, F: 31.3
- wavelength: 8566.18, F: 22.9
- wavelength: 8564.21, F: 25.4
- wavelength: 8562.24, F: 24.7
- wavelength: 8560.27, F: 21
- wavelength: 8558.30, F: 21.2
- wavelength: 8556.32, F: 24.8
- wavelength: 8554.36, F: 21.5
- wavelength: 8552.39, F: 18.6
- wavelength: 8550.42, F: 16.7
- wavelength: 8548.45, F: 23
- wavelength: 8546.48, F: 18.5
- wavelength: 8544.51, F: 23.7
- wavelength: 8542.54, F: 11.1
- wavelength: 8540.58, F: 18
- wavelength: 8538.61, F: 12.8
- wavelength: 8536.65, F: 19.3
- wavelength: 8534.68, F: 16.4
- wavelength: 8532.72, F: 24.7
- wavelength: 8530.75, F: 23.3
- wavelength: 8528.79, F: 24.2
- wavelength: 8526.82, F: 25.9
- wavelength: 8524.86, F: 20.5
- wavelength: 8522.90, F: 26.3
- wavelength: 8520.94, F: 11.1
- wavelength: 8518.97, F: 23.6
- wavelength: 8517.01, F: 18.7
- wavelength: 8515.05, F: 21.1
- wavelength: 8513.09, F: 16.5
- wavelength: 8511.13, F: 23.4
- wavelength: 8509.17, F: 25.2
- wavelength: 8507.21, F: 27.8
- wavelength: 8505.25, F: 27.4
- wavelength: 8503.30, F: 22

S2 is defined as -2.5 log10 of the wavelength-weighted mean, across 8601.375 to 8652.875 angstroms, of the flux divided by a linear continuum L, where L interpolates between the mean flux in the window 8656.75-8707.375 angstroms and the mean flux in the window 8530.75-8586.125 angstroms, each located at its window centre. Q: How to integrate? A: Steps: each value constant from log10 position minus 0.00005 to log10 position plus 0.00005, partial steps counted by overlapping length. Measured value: -0.07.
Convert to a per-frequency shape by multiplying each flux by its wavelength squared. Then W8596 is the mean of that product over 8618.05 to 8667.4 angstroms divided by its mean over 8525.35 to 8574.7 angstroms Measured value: 1.06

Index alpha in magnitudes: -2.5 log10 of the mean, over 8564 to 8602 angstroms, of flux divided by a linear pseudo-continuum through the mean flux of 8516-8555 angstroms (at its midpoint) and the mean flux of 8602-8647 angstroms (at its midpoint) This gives -0.04 mag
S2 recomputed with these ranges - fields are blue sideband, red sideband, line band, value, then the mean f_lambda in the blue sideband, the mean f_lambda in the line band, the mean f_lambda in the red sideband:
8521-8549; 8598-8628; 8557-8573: -0.14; 20.2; 23.5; 21.1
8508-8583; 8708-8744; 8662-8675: 0.03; 20.9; 20.4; 21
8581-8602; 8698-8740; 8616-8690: -0.02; 22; 22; 21.2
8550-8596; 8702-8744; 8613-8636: -0.02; 21.8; 21.9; 20.9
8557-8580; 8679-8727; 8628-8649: -0.09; 22.3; 23.7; 21.4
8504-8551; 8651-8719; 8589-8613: -0.02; 20.8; 21.2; 20.9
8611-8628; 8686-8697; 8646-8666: 0.03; 21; 21.1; 22.3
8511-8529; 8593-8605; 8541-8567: 0.03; 20.9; 20.9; 22.1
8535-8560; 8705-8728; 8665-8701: -0.06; 19.1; 21.7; 20.8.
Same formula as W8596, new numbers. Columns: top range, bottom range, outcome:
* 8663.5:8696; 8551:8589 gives 1.01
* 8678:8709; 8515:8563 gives 1.10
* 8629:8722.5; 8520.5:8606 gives 1.06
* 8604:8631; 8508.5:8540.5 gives 1.05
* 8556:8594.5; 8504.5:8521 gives 1.01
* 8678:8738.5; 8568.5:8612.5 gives 1.04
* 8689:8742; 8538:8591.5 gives 1.06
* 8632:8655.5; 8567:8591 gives 1.13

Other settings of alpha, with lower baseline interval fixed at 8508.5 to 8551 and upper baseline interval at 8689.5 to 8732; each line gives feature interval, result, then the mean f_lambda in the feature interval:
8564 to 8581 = -0.08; 22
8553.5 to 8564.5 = -0.13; 23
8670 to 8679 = 0.02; 20.7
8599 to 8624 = -0.02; 21.1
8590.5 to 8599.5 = -0.10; 22.6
